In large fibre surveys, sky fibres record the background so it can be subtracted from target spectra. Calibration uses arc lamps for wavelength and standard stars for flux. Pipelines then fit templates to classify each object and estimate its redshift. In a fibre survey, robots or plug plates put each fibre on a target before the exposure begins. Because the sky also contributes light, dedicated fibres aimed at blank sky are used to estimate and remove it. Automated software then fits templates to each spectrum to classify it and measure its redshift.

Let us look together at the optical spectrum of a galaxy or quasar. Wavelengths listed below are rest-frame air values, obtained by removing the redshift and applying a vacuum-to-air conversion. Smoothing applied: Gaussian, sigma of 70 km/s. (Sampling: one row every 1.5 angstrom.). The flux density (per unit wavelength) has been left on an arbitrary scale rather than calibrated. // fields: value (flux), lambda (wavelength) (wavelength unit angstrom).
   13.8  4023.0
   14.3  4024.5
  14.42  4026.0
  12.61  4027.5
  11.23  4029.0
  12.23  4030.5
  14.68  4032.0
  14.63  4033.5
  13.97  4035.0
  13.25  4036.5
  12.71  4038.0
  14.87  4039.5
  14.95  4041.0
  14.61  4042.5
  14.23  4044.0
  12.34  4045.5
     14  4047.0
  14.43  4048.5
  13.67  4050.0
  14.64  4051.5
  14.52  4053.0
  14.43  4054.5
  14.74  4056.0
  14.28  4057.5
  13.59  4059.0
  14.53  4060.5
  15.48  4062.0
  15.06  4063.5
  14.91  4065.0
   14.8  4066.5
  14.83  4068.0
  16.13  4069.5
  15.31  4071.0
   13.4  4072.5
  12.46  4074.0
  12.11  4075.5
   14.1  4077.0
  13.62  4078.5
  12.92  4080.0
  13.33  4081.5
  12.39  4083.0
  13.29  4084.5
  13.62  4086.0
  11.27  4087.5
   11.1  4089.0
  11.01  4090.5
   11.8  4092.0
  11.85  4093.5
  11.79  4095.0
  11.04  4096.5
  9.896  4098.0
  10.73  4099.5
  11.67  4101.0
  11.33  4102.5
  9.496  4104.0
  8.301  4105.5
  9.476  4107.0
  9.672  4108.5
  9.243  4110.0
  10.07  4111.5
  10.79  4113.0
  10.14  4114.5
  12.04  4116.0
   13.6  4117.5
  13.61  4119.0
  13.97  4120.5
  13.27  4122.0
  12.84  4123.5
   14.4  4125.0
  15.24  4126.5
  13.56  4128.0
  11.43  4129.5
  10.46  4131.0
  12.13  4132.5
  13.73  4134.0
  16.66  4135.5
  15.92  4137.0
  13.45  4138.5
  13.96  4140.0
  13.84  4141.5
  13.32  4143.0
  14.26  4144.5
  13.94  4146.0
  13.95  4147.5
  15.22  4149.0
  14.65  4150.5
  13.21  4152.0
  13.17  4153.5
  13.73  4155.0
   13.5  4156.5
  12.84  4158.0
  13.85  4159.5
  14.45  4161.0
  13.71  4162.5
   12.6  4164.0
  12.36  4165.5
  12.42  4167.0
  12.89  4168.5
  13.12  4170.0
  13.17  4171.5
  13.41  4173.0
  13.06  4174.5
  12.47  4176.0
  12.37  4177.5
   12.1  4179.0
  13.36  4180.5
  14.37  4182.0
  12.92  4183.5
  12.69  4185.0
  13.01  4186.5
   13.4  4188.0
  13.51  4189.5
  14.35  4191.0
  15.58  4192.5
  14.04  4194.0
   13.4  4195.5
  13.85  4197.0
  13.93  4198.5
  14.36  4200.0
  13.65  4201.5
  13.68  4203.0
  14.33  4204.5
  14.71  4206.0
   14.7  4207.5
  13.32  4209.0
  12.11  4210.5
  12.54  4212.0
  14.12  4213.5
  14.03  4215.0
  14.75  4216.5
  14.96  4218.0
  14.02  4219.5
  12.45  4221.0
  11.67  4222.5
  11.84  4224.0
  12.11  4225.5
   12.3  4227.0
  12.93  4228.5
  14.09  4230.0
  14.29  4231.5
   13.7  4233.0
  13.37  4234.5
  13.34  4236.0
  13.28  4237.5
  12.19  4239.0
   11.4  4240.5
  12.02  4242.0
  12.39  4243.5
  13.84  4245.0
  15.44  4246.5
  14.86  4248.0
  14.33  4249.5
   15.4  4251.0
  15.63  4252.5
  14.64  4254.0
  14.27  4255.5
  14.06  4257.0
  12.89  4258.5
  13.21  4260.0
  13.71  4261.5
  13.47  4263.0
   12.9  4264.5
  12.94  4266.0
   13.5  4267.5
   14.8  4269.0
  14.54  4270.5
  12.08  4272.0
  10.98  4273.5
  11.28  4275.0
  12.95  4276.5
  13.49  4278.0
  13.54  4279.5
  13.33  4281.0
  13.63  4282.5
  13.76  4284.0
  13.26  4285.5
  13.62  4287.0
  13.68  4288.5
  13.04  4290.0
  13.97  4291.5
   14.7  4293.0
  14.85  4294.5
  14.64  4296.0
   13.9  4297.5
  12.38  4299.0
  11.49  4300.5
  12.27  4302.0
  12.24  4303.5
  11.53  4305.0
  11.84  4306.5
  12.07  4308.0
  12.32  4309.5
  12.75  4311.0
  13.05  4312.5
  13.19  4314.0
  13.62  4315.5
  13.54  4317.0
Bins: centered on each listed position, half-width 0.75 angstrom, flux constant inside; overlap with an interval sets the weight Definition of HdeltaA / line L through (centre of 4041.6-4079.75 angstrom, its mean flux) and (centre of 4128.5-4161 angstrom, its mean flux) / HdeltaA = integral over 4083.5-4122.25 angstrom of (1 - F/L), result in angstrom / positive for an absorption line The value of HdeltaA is 7.4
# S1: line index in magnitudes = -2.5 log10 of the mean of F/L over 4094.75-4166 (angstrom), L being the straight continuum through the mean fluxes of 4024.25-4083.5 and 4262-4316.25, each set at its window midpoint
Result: 0.09 mag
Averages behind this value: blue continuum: 14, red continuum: 13.1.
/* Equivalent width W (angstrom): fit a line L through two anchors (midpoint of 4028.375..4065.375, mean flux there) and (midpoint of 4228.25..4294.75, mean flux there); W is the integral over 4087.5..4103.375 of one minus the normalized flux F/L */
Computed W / 3.13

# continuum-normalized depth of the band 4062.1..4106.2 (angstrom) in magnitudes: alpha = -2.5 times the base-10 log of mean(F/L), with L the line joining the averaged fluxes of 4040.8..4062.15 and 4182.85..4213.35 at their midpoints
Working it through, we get 0.13 mag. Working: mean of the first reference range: 14.2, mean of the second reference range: 13.7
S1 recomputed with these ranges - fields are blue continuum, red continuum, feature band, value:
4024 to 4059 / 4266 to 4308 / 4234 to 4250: 0.00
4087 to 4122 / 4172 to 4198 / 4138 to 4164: -0.11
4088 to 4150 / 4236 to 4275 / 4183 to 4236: -0.04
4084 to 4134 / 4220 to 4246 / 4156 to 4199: -0.09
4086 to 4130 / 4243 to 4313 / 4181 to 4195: -0.11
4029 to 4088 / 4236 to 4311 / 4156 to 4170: 0.04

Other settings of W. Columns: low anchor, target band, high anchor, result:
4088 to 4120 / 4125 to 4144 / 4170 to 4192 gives -3.0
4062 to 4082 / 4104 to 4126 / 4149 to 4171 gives 3.6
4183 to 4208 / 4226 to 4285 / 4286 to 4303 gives 0.8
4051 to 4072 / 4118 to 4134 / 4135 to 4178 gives 1.0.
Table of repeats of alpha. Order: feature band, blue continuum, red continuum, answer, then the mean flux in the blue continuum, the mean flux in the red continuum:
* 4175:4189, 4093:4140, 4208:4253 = -0.01 mag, 12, 13.4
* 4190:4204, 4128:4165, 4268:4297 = -0.04 mag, 13.7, 13.5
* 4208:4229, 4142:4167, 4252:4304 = 0.03 mag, 13.6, 13.4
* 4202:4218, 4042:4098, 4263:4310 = -0.05 mag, 13.5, 13.1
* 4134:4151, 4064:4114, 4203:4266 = -0.15 mag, 12.1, 13.5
